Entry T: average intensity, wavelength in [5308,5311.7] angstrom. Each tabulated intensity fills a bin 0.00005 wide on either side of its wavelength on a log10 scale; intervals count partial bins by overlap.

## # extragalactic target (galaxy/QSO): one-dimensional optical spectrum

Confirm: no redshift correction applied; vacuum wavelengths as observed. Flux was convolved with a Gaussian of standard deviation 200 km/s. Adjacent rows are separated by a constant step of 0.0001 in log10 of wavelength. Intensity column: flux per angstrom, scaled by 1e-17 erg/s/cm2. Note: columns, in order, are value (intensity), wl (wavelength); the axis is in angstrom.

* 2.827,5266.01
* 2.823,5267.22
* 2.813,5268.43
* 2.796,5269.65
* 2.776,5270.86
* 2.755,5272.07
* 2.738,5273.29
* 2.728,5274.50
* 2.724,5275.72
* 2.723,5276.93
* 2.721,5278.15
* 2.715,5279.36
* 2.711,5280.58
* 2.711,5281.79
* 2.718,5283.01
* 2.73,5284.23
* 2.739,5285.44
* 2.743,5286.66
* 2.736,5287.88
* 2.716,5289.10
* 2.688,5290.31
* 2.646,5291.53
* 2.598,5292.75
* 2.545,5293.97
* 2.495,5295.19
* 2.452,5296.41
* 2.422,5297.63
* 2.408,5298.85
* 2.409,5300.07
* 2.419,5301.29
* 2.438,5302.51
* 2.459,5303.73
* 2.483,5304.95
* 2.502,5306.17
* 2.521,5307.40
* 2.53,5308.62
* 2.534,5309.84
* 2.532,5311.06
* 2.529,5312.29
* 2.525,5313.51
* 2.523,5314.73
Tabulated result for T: 2.53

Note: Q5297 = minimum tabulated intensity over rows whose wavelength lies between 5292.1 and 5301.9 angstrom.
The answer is 2.408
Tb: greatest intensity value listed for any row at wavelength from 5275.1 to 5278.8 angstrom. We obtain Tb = 2.724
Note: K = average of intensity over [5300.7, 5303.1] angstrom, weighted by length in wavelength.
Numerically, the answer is 2.43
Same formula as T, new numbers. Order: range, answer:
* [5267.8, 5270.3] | 2.8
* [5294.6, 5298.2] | 2.46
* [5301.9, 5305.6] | 2.46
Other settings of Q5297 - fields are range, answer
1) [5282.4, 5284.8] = 2.718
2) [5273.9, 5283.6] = 2.711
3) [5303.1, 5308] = 2.459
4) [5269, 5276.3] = 2.724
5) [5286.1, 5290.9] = 2.688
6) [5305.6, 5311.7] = 2.502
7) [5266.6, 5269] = 2.813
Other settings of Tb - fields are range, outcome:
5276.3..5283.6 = 2.723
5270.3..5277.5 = 2.776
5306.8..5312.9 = 2.534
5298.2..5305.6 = 2.483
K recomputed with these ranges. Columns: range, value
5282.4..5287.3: 2.73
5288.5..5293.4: 2.66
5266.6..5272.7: 2.79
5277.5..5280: 2.71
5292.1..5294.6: 2.57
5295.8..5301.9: 2.42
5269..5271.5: 2.79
